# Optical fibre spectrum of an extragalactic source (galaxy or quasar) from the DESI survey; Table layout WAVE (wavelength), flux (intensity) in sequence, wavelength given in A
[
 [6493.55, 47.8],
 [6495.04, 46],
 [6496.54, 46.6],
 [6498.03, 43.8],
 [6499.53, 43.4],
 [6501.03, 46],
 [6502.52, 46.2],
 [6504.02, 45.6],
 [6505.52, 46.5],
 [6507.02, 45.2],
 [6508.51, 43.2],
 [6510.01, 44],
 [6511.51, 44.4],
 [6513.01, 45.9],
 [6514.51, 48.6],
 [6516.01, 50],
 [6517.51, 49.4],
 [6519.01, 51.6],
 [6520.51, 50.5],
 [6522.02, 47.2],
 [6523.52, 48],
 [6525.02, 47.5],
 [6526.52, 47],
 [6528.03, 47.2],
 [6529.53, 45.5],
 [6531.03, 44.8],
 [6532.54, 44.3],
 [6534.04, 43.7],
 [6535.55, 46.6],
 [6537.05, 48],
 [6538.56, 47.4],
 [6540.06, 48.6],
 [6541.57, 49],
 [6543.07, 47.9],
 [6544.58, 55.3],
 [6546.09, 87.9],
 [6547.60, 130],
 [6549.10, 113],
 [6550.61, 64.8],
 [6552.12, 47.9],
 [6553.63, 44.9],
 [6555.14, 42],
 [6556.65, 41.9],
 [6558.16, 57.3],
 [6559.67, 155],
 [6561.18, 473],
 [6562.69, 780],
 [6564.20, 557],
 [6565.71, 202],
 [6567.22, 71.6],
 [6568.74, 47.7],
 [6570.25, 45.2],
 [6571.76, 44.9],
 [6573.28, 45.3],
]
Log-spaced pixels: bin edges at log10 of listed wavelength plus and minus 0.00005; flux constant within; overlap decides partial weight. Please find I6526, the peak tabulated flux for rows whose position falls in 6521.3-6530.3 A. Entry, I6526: 48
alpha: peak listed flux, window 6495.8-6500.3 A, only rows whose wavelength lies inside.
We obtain 46.6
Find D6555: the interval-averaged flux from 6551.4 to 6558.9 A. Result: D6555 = 46.8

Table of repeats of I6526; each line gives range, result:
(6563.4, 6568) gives 557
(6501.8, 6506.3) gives 46.5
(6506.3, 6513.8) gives 45.9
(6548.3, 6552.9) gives 113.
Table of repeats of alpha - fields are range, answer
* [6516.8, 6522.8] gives 51.6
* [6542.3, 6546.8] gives 87.9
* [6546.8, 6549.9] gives 130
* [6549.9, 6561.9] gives 473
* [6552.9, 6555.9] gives 44.9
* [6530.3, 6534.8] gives 44.8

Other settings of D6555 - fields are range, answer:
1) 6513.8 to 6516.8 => 49.3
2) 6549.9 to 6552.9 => 56.1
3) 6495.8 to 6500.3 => 44.6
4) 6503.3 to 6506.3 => 46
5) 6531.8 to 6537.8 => 45.7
